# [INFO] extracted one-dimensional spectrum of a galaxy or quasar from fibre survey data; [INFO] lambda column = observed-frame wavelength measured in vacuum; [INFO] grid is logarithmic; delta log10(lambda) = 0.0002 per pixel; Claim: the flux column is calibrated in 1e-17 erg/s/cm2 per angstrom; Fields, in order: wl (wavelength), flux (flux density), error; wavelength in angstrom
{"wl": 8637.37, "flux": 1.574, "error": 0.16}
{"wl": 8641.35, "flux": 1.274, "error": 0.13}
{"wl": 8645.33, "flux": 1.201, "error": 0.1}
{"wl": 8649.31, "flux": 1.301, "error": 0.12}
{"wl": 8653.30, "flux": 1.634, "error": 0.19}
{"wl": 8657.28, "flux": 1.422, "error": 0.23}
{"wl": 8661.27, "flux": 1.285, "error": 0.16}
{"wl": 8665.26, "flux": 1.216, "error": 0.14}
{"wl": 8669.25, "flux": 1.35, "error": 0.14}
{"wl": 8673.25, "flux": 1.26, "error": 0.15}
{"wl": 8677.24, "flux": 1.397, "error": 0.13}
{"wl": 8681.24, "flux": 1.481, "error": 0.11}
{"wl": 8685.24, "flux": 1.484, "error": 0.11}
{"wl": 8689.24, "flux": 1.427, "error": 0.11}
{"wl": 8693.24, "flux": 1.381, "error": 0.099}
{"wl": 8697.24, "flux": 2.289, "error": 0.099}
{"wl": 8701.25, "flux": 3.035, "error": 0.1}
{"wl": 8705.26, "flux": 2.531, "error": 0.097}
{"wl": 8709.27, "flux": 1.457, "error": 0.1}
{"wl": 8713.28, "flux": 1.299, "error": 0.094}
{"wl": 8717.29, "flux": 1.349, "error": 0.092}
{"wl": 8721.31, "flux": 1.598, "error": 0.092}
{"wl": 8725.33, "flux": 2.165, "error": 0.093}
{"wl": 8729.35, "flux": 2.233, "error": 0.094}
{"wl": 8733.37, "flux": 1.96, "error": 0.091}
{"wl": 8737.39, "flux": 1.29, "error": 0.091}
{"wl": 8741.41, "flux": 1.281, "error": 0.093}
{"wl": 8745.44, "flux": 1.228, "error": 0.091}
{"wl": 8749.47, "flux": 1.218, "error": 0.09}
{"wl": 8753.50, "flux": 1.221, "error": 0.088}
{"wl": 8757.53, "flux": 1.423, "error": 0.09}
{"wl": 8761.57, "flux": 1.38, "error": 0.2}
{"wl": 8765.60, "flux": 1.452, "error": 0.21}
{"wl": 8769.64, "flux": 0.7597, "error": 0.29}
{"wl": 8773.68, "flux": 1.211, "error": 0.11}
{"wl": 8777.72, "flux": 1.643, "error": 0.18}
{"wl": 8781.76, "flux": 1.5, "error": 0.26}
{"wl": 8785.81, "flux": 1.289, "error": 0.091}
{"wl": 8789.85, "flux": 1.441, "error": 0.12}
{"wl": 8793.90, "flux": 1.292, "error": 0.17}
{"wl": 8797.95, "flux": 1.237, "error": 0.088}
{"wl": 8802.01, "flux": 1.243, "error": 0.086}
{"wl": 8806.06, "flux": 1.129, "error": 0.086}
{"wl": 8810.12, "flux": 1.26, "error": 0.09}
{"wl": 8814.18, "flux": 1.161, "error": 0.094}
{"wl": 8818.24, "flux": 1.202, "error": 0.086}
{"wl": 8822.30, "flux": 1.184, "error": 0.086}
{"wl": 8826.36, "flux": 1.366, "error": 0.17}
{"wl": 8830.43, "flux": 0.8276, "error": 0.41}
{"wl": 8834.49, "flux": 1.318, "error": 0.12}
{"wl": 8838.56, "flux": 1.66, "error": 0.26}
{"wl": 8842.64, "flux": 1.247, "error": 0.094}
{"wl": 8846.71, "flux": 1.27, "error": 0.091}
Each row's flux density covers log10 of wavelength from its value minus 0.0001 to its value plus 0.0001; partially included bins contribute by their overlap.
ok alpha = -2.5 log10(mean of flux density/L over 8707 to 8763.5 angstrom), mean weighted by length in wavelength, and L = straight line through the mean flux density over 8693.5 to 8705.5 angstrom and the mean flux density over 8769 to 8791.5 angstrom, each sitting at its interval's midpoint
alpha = 0.28 mag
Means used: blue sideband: 2.45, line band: 1.51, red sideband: 1.34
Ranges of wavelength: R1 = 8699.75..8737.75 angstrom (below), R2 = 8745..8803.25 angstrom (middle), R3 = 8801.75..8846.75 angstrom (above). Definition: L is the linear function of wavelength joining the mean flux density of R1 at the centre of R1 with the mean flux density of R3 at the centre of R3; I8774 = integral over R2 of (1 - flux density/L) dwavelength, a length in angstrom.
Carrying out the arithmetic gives 9.0 angstrom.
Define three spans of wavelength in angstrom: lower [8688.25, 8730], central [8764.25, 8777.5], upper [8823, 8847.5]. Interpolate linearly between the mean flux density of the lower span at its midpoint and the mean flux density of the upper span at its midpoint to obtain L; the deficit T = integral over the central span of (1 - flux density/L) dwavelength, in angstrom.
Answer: 3.3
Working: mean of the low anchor 1.89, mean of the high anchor 1.28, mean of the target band 1.19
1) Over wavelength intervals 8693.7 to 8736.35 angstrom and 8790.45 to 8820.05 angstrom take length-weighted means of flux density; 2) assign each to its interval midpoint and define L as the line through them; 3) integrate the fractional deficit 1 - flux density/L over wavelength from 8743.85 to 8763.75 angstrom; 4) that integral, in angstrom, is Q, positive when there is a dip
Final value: 4.1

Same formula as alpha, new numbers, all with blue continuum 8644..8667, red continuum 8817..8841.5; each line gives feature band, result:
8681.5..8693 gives -0.090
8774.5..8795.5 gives -0.112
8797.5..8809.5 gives 0.061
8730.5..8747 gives -0.140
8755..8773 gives 0.038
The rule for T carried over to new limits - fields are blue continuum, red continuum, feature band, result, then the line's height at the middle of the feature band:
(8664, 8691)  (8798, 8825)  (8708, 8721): -0.6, 1.33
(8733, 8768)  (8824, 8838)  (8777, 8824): -0.6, 1.27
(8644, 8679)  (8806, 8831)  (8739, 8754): 0.2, 1.26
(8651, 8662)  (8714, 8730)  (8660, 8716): -0.8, 1.6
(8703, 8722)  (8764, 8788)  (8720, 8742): -3.1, 1.56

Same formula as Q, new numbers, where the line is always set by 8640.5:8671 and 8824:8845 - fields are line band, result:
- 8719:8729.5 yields -5.0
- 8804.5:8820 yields 1.2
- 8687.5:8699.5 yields -3.7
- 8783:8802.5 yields -0.3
